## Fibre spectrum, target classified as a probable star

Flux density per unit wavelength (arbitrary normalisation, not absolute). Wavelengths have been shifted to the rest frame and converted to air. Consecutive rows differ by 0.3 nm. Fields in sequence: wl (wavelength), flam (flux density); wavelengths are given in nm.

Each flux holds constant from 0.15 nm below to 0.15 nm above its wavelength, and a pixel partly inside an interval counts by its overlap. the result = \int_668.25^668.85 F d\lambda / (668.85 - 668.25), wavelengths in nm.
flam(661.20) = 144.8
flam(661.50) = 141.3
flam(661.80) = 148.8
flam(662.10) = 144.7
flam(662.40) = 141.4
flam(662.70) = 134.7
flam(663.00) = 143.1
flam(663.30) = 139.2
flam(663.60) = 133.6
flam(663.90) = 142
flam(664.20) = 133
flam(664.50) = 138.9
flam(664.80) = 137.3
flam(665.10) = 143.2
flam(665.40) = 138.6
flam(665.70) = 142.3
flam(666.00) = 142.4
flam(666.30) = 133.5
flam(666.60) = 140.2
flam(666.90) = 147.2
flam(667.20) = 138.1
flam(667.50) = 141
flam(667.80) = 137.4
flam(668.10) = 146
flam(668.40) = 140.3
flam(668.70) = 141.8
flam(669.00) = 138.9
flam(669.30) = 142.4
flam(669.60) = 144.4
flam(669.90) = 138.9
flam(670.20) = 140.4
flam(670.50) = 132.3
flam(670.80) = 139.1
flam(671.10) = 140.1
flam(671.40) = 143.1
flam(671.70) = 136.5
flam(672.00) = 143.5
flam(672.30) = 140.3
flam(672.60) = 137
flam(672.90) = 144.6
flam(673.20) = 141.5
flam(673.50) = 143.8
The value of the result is 141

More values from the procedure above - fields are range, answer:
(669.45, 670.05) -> 142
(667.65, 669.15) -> 141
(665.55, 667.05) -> 141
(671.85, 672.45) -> 142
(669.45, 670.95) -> 139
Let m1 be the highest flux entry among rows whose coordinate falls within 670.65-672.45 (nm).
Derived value 143.5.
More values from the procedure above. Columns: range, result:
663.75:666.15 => 143.2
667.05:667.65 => 141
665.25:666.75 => 142.4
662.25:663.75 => 143.1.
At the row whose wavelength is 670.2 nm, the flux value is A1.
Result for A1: 140.4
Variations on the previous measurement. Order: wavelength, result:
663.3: 139.2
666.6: 140.2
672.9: 144.6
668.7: 141.8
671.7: 136.5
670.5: 132.3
